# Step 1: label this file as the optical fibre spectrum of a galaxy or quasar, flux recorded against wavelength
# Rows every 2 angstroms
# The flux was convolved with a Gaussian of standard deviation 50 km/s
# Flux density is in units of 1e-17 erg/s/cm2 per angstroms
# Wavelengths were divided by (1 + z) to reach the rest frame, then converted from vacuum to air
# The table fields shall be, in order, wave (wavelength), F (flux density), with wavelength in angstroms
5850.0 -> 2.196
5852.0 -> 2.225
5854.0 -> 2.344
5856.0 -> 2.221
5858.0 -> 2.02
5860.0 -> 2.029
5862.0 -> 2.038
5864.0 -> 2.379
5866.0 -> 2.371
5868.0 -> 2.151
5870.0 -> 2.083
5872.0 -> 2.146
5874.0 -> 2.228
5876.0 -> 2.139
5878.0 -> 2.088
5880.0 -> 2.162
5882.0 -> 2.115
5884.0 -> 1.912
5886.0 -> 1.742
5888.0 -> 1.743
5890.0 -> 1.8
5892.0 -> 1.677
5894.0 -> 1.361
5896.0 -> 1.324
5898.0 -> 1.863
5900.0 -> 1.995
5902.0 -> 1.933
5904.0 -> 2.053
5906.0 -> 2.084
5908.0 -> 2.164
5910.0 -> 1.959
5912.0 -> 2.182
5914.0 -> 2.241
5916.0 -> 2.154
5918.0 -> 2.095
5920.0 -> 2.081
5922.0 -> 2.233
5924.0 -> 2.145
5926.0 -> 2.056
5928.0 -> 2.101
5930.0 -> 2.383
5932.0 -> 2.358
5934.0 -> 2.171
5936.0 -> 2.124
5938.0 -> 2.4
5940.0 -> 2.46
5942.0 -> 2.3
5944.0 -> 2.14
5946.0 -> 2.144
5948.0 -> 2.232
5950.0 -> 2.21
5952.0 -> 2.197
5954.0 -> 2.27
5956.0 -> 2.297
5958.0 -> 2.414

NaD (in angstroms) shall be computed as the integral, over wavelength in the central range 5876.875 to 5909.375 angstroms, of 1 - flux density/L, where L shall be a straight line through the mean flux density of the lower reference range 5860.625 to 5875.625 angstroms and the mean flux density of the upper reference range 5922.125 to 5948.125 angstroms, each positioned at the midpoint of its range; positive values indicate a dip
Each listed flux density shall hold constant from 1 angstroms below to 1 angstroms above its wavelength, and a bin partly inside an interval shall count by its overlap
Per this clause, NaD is 4.85 angstroms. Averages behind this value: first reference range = 2.19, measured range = 1.88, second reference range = 2.23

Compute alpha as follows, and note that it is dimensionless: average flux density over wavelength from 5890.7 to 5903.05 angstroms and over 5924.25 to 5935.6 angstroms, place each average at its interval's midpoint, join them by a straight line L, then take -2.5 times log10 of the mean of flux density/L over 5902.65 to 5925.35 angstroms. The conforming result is -0.09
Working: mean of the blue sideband 1.7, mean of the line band 2.12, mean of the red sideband 2.2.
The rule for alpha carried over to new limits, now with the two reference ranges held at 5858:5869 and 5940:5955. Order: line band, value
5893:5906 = 0.23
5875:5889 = 0.11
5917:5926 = 0.04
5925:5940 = -0.01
